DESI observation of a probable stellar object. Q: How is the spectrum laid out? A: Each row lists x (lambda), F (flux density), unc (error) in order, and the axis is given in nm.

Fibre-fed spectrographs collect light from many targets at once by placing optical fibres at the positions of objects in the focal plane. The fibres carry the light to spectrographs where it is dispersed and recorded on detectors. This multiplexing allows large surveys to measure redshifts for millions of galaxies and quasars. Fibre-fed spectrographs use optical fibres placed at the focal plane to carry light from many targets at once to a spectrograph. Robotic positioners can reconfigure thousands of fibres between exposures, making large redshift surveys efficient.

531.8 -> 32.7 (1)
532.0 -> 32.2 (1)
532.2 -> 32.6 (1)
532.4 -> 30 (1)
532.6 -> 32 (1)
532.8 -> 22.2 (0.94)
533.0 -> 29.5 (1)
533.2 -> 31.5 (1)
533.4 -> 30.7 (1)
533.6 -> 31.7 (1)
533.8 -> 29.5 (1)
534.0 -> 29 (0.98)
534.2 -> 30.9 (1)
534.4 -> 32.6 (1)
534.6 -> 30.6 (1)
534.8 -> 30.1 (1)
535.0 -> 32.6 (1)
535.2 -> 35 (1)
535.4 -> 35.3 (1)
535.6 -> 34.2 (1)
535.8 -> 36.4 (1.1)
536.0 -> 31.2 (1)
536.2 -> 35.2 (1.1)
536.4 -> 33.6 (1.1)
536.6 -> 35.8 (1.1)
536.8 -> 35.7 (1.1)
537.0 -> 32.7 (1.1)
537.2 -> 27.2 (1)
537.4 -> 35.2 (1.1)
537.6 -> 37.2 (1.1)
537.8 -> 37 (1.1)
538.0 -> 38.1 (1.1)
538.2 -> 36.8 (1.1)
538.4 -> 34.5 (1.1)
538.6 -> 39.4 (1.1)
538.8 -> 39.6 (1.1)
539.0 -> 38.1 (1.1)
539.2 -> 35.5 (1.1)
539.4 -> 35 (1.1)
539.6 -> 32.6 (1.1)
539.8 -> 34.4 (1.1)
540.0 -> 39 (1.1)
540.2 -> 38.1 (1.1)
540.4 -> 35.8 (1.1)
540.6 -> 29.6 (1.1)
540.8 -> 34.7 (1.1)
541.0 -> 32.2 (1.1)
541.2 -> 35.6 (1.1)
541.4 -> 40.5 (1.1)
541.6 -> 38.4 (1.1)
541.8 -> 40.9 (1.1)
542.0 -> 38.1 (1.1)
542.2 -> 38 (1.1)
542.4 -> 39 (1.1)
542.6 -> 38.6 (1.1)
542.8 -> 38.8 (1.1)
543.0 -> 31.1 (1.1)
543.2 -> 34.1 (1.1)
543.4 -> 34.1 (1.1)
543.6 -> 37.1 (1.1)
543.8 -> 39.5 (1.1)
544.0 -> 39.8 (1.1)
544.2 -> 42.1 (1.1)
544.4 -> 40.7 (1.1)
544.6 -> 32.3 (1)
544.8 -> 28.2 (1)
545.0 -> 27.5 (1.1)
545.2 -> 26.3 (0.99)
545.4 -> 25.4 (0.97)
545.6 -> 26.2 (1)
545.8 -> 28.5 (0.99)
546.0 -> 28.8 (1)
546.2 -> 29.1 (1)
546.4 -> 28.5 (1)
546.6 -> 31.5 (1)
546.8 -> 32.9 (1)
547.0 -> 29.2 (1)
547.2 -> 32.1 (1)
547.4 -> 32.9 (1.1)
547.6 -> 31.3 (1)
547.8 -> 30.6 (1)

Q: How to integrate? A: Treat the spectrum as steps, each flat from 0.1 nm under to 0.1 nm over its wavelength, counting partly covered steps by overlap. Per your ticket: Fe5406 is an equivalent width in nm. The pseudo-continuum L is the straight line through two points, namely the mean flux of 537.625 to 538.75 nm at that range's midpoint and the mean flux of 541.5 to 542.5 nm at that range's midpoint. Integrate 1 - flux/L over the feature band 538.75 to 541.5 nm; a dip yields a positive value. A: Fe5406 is 0.172 nm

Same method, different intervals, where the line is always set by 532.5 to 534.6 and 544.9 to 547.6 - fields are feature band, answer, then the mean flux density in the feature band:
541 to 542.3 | -0.38 nm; 38.1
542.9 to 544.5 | -0.43 nm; 37.3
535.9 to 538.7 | -0.49 nm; 35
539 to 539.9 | -0.16 nm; 34.8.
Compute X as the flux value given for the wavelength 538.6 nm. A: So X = 39.4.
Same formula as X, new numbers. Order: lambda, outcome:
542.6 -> 38.6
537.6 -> 37.2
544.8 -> 28.2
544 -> 39.8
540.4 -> 35.8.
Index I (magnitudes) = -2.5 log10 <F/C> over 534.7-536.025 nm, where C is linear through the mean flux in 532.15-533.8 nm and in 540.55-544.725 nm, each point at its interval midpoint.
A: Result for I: -0.07 mag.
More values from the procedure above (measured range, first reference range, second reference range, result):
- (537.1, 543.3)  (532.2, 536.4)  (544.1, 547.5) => -0.16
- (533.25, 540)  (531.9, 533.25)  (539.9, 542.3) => -0.03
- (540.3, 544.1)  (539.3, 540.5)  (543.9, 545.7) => -0.08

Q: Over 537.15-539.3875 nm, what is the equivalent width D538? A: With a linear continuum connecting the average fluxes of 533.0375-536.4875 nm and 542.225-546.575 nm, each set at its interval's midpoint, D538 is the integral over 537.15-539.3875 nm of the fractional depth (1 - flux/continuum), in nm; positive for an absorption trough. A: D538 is -0.26 nm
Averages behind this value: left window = 32.3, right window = 33.2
